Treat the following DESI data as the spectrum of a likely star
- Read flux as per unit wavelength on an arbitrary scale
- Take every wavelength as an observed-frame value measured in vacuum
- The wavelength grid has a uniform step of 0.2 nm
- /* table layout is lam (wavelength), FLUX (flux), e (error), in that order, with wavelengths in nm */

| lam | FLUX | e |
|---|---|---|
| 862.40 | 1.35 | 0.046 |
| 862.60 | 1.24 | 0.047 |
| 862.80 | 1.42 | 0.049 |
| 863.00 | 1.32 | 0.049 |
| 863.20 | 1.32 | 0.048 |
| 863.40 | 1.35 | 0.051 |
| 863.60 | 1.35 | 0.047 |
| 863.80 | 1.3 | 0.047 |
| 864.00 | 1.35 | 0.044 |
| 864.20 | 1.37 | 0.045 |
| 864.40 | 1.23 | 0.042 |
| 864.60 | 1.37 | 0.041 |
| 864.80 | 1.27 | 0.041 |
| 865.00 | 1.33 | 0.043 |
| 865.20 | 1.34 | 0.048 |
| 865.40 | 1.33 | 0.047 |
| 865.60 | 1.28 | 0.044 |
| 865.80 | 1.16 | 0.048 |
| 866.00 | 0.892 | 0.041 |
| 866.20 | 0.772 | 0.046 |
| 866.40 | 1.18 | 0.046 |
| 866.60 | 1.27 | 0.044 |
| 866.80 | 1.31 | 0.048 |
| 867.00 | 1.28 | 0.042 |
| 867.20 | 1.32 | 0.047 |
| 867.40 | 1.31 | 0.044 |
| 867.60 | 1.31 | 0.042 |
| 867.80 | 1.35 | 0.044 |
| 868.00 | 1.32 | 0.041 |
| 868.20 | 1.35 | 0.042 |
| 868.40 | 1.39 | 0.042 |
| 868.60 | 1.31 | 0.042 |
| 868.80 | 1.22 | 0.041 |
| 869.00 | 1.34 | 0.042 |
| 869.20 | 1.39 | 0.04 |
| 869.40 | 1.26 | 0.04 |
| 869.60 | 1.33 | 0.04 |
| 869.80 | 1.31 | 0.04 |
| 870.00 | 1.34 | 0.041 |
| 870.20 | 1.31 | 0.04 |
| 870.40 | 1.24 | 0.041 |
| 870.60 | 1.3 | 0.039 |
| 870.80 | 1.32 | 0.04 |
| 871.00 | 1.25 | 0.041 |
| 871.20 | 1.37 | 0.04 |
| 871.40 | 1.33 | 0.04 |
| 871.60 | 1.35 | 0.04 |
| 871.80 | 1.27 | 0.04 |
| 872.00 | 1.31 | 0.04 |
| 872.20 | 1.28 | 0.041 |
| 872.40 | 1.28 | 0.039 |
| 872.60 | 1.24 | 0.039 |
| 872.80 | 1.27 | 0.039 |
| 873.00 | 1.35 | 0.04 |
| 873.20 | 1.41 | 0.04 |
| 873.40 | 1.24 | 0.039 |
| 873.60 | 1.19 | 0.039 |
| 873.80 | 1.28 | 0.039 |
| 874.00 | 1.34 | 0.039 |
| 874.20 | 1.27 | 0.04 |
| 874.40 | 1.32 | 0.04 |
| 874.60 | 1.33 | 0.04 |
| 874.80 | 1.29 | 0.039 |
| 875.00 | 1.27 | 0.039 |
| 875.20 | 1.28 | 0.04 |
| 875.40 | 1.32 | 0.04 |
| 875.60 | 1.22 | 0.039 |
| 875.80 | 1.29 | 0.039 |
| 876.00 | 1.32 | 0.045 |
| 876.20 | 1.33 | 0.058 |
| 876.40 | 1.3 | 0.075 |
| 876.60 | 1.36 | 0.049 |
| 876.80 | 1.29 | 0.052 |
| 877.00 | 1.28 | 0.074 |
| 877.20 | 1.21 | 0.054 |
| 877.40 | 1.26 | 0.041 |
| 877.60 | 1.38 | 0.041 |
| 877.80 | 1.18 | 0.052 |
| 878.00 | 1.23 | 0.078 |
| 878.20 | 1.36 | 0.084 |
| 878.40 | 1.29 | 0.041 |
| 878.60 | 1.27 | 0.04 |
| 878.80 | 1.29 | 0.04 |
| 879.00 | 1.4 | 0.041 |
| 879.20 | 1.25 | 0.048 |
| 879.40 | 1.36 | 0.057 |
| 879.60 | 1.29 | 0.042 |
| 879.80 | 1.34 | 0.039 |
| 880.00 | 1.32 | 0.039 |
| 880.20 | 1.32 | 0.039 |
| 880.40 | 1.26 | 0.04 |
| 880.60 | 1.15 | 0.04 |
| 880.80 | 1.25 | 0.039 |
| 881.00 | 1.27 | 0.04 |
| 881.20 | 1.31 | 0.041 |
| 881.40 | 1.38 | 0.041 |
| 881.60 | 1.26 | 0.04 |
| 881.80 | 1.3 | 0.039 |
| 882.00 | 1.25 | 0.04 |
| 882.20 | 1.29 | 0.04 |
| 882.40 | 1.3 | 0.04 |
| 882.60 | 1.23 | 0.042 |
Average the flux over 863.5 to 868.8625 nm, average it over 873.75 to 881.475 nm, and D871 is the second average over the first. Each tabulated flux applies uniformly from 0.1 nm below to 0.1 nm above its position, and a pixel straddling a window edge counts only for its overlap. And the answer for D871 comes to 1.02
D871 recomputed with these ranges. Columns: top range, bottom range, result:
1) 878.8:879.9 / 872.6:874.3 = 1.03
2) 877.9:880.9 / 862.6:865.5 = 0.97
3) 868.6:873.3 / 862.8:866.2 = 1.03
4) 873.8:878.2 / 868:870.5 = 0.98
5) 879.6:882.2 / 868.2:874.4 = 0.99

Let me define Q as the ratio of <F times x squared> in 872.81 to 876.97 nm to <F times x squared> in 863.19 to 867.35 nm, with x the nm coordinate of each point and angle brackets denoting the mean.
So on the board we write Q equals 1.06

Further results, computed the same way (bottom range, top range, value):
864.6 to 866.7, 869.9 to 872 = 1.11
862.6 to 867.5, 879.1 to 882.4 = 1.05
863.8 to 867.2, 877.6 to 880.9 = 1.07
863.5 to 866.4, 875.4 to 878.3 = 1.07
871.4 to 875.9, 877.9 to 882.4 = 1.02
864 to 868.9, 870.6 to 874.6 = 1.04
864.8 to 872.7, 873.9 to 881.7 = 1.03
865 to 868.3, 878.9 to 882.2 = 1.08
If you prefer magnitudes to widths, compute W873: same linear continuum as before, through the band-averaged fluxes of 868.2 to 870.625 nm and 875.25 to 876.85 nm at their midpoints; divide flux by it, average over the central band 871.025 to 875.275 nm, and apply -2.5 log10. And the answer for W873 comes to 0.01 mag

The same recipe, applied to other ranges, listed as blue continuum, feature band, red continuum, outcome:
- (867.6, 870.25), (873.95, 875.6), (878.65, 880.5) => 0.018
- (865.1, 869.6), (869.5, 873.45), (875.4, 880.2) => -0.026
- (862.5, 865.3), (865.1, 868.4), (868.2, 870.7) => 0.067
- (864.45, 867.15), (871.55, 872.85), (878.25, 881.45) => -0.027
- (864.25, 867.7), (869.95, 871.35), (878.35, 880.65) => -0.040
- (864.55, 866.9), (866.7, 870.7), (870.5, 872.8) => -0.053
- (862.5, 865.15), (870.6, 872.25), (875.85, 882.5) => -0.001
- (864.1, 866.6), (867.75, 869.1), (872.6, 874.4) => -0.070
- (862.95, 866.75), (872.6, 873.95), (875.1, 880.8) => -0.010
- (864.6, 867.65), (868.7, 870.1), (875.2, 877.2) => -0.054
